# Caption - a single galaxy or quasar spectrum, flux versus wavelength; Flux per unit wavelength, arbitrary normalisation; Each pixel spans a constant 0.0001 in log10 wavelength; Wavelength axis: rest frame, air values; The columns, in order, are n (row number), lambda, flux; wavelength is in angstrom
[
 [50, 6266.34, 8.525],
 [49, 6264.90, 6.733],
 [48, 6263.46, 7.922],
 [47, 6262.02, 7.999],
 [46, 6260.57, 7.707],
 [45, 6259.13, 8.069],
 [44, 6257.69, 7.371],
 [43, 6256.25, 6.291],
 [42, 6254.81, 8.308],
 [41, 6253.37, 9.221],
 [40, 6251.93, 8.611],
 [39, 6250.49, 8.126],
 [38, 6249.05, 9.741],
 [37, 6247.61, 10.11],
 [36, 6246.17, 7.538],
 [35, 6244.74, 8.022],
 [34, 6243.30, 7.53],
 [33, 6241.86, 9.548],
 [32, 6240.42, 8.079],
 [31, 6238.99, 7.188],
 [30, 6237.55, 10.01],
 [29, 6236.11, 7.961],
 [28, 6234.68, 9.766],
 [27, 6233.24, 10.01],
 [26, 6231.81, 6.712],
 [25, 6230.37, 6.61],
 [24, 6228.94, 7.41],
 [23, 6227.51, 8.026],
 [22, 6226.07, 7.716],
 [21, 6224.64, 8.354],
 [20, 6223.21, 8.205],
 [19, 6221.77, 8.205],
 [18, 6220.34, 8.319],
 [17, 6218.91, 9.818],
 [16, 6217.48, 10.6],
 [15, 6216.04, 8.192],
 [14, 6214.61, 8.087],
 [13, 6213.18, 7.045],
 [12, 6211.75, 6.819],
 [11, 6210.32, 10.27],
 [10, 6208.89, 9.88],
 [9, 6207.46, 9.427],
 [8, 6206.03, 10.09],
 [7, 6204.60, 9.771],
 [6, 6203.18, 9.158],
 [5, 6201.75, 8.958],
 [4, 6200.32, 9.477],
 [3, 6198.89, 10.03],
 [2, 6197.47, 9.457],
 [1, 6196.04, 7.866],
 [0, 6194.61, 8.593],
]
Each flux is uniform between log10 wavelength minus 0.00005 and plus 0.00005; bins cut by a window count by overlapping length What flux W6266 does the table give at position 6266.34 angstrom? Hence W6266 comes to 8.525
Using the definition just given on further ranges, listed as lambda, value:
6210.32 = 10.27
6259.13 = 8.069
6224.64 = 8.354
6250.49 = 8.126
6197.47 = 9.457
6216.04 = 8.192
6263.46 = 7.922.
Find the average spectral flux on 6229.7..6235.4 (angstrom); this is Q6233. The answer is 8.29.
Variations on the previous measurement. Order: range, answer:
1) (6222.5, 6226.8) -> 8.09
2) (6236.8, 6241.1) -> 8.42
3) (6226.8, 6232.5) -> 7.19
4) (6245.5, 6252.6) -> 8.83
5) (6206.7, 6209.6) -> 9.66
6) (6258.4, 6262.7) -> 7.91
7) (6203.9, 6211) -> 9.88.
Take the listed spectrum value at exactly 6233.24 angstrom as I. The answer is 10.01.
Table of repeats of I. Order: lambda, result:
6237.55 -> 10.01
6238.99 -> 7.188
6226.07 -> 7.716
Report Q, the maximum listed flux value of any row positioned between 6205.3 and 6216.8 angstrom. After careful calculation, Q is 10.27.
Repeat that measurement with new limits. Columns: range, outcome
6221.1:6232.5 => 8.354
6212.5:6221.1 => 10.6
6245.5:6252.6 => 10.11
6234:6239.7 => 10.01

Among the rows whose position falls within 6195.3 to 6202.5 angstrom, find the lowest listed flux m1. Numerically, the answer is 7.866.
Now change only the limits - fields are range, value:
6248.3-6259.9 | 6.291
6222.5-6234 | 6.61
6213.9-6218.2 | 8.087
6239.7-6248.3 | 7.53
